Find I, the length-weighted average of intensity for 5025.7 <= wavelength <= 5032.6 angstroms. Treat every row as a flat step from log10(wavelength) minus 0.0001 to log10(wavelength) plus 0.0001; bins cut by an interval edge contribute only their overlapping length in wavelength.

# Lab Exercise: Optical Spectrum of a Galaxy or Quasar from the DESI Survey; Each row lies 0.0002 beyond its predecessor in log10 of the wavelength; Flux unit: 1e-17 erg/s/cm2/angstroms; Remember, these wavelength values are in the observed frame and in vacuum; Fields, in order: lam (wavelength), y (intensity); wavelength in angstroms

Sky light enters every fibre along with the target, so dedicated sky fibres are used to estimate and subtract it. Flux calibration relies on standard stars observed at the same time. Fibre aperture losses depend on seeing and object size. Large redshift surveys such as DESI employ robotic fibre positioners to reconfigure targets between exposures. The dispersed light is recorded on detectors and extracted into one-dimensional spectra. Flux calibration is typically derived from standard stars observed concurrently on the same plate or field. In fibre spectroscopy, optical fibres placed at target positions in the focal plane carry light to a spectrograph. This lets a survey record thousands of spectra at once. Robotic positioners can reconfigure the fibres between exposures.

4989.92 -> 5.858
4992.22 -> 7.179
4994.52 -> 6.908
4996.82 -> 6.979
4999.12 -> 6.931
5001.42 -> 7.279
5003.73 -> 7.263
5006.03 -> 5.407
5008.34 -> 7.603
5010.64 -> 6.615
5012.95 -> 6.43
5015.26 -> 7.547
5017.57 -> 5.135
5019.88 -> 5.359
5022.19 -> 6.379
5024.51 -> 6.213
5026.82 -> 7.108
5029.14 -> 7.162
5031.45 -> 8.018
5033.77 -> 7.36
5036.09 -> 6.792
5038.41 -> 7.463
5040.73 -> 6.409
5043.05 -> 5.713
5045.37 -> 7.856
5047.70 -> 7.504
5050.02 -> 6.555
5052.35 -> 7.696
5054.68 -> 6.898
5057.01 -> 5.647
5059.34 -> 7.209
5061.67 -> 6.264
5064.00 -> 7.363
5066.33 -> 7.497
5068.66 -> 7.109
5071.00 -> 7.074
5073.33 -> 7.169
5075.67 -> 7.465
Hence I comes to 7.43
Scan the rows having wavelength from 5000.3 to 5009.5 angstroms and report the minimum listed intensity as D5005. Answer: 5.407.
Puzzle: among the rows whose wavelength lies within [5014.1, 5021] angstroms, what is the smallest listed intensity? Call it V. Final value 5.135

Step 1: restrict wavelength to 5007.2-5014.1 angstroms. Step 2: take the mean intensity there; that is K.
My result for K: 6.89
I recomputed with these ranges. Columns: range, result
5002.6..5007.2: 6.33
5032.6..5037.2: 7.08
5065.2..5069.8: 7.31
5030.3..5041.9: 7.21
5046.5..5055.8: 7.16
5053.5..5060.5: 6.58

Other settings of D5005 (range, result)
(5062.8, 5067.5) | 7.363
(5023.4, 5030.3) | 6.213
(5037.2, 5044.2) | 5.713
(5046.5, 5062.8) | 5.647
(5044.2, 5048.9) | 7.504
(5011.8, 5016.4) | 6.43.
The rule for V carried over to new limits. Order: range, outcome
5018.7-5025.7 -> 5.359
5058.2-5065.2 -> 6.264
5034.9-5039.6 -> 6.792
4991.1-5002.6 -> 6.908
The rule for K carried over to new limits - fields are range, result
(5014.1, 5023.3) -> 6.11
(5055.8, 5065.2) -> 6.63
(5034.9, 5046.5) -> 6.85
